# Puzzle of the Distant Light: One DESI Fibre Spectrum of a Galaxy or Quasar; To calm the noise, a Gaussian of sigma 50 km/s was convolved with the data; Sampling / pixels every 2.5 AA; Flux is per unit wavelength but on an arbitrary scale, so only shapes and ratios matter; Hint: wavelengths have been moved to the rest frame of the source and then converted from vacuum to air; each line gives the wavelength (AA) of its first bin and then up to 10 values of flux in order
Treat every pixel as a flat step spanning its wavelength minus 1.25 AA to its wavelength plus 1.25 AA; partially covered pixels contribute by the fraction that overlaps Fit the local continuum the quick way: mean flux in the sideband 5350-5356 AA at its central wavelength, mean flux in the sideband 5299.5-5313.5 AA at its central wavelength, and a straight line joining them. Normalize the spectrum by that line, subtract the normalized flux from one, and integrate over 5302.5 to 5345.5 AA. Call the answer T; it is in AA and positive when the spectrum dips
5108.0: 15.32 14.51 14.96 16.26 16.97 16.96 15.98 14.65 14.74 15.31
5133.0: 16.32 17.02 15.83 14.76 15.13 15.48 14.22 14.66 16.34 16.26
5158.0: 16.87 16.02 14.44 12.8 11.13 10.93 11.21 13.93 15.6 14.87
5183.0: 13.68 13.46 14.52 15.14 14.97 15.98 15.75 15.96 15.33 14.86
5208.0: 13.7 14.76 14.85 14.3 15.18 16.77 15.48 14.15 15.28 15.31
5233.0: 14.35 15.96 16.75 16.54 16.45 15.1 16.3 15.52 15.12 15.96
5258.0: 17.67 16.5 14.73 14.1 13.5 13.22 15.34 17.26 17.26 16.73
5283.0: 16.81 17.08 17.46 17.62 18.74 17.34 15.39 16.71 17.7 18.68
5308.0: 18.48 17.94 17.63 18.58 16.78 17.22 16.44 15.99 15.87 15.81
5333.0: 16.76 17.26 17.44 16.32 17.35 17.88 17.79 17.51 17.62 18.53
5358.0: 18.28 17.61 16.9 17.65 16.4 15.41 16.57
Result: 1.62 AA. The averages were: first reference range 17.9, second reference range 17.9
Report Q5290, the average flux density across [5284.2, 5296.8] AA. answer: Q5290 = 17.6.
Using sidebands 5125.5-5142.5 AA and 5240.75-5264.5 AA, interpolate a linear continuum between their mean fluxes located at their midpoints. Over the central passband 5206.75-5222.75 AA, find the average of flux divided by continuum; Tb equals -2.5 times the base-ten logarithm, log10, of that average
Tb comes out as 0.060 mag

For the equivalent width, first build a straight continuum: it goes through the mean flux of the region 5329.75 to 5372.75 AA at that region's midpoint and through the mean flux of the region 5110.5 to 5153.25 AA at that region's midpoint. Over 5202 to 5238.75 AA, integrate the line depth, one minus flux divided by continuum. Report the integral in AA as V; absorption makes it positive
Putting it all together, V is 2.5 AA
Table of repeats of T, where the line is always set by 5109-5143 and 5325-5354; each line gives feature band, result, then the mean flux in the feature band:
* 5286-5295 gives -0.6 AA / 17.8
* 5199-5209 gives 0.7 AA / 15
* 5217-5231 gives 0.8 AA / 15.4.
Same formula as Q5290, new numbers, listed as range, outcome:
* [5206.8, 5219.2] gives 14.6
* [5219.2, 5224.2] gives 16.1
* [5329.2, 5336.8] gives 16.6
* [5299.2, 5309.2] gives 17.9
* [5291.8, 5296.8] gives 18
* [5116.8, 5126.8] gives 16.1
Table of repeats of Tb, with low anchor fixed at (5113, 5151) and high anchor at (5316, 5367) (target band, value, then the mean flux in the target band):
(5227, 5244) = 0.039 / 15.8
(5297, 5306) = -0.011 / 17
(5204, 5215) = 0.116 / 14.5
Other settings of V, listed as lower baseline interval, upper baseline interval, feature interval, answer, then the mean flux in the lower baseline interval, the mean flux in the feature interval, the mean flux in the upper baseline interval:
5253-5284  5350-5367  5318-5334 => 0.6 AA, 15.7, 16.4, 17.7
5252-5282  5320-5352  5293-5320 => -2.0 AA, 15.6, 17.6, 16.9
